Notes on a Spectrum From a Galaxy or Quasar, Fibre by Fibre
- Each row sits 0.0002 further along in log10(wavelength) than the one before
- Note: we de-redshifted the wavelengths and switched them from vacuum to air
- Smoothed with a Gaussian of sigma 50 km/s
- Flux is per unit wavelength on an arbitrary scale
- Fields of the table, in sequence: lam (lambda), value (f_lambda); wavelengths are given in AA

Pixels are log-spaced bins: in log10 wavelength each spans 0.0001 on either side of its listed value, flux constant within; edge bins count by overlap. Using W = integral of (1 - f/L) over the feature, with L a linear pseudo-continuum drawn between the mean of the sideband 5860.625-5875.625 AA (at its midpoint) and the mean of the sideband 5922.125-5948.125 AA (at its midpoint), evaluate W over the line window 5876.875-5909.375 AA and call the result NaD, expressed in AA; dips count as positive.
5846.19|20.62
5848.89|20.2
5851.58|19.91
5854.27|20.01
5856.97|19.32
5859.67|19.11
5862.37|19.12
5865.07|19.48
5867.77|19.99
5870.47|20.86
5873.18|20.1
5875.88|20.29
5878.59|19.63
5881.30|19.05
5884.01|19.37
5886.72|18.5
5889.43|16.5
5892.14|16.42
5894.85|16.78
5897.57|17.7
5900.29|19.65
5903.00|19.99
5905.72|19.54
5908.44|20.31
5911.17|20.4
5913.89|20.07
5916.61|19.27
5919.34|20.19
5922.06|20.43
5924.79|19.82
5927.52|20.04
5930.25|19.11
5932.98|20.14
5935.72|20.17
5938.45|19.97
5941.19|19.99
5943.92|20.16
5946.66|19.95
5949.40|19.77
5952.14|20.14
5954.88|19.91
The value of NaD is 2.1 AA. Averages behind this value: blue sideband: 19.9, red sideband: 19.9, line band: 18.6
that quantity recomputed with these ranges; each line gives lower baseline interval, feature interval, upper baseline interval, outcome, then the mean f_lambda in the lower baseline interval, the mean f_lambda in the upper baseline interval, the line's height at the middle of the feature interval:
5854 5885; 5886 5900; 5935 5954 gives 1.75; 19.7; 20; 19.8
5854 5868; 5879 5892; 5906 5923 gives 0.96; 19.4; 20.1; 19.7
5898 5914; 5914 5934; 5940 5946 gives 0.10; 19.9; 20.1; 20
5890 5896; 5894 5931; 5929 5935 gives -2.95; 16.6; 19.7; 18.1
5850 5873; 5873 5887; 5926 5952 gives 0.20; 19.8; 19.9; 19.8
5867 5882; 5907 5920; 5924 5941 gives -0.07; 20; 19.9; 19.9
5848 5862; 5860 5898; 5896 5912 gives 1.39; 19.7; 19.5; 19.6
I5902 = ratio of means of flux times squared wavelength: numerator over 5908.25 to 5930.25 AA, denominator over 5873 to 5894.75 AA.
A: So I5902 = 1.09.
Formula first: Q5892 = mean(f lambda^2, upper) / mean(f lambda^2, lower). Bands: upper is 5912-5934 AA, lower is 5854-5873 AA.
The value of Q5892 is 1.03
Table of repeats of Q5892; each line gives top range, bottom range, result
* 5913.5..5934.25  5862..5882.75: 1.02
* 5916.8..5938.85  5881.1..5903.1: 1.12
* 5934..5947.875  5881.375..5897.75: 1.16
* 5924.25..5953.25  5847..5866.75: 1.04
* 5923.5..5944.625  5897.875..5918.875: 1.02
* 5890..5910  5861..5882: 0.94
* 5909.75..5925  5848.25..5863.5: 1.04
